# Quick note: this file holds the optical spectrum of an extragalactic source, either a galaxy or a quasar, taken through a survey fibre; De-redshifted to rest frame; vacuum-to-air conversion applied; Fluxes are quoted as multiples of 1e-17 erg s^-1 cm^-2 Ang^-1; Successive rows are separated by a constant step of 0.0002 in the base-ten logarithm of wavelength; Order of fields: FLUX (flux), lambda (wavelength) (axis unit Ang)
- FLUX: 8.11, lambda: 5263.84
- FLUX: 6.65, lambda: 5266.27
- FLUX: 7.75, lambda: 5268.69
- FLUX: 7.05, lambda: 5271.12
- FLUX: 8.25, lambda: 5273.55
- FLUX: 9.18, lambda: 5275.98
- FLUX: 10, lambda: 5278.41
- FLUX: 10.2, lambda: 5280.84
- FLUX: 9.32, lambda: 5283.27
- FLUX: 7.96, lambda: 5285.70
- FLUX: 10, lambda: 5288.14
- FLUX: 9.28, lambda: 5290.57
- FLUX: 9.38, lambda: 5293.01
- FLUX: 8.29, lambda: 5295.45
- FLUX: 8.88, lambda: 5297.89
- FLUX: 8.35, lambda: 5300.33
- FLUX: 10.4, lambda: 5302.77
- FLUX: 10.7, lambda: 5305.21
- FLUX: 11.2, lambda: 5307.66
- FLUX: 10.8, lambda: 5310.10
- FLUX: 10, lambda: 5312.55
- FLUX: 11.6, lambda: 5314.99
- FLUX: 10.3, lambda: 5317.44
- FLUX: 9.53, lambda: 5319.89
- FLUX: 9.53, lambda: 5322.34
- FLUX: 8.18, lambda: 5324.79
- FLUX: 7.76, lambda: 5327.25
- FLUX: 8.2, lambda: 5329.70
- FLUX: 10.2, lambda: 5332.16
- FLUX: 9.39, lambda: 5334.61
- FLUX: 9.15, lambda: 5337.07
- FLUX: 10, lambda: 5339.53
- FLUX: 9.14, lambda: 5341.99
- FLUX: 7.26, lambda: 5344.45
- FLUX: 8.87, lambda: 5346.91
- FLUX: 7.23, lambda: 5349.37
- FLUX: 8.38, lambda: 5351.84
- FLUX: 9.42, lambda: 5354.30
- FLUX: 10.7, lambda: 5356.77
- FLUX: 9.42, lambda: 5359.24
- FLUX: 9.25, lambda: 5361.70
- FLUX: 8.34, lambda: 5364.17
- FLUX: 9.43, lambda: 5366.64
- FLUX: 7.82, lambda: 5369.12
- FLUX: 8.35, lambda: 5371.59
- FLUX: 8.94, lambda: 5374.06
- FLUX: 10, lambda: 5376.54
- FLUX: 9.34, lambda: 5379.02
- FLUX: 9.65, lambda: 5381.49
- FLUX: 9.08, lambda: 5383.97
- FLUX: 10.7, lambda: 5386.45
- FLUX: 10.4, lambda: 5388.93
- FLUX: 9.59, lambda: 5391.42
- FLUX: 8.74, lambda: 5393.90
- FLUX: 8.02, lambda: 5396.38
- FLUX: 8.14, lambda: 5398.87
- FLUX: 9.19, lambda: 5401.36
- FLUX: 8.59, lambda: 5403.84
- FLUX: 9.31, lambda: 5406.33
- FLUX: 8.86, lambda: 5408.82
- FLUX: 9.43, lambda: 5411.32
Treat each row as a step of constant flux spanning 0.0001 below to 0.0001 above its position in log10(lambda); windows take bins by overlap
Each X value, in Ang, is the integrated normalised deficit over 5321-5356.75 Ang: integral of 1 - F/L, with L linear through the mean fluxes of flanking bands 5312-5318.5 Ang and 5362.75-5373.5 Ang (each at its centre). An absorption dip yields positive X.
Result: 3.26 Ang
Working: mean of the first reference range 10.7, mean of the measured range 8.83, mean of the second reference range 8.53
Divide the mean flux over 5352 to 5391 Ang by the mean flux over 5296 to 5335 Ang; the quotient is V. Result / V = 0.97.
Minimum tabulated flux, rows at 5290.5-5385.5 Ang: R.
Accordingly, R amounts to 7.23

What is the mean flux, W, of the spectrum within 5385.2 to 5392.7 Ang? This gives 10.2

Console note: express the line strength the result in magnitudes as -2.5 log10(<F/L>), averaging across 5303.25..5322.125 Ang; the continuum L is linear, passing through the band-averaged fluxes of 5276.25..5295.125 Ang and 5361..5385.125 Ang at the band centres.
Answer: -0.138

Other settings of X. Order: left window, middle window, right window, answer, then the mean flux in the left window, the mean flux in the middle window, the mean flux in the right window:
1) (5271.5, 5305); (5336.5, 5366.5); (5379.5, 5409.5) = 0.82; 9.18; 8.95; 9.2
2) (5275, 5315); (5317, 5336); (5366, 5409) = 0.81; 9.69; 9.09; 9.12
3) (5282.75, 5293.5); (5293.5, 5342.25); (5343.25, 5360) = -3.36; 9.17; 9.58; 8.74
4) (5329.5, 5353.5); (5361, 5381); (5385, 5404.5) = 0.16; 8.82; 8.95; 9.19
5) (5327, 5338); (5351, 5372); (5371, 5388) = 0.61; 9.04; 9.05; 9.5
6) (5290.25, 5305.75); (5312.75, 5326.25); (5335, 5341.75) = -0.61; 9.27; 9.81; 9.48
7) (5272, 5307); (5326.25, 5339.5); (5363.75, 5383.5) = 0.14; 9.31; 9.06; 9.01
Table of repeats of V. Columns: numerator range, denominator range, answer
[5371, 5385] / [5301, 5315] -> 0.87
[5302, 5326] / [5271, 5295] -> 1.12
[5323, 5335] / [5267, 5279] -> 1.05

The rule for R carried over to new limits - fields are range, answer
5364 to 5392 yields 7.82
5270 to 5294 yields 7.05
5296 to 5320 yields 8.35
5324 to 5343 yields 7.76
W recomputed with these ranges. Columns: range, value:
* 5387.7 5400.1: 8.97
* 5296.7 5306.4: 9.59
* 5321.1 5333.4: 8.78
